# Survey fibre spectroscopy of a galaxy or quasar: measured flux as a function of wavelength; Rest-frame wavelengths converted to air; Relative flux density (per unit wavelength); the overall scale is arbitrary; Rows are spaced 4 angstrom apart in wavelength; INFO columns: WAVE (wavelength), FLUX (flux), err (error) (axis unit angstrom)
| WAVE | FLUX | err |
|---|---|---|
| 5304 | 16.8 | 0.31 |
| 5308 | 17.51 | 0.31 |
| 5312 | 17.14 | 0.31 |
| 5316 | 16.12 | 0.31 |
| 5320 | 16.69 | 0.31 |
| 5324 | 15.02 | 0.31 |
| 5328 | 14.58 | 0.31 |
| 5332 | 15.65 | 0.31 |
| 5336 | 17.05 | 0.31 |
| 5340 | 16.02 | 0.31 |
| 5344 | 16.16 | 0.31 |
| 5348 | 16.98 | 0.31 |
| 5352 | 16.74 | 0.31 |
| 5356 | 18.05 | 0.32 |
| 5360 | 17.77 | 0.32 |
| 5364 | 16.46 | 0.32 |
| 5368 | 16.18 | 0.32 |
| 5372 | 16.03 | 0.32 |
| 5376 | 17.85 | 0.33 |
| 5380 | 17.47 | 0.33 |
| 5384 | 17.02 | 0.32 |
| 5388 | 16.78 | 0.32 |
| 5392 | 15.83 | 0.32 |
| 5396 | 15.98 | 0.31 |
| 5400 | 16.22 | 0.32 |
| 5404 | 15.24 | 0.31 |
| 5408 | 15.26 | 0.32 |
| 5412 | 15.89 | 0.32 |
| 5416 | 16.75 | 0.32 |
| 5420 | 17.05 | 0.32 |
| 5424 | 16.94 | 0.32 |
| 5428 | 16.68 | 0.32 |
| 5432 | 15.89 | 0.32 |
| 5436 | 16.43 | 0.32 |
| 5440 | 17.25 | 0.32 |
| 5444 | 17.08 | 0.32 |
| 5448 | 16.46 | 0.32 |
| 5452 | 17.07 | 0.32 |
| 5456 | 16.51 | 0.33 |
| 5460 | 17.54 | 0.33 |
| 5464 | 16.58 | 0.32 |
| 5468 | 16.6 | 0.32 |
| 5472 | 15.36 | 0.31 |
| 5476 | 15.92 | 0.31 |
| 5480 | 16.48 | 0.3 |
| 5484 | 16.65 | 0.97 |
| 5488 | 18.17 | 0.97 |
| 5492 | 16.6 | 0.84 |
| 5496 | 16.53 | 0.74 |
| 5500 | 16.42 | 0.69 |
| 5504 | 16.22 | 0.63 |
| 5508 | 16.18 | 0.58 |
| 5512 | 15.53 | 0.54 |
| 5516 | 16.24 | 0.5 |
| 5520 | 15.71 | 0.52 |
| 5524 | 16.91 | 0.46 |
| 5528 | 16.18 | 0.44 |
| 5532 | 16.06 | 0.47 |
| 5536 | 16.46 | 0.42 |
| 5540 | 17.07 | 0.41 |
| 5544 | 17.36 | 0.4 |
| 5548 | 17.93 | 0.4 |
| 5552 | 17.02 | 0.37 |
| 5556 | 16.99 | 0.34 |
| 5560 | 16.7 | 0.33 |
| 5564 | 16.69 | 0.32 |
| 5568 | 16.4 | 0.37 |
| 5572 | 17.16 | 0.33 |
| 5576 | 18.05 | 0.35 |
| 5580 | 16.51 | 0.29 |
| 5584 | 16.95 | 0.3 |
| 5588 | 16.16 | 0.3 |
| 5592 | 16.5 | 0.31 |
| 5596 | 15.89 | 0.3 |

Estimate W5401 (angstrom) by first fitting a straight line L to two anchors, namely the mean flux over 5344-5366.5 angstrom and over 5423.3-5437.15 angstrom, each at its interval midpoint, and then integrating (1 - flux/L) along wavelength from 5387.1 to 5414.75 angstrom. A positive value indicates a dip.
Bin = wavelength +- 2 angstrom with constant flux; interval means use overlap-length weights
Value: 1.4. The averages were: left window 17.1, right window 16.4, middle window 15.9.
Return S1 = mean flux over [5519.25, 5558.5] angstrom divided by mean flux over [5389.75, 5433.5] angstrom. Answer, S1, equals 1.04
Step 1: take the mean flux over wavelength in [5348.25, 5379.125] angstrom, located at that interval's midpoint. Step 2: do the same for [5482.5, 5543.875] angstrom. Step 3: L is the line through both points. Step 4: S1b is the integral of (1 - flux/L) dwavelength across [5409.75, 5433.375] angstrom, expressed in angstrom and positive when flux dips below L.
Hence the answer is 0.39 angstrom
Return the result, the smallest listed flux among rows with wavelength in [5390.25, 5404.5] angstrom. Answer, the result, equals 15.24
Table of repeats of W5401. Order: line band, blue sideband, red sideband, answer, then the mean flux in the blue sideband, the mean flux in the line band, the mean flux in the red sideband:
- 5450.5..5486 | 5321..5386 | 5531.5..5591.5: 0.5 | 16.6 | 16.5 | 16.9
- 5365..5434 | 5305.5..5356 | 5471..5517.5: -0.2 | 16.4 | 16.4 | 16.4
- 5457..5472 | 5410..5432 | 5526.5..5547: 0.0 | 16.6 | 16.7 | 16.7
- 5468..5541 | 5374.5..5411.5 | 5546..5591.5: 1.6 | 16.4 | 16.4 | 16.9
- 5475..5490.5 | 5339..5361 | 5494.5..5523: -0.6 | 17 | 16.9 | 16.1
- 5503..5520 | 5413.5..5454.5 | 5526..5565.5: 0.8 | 16.7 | 16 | 16.8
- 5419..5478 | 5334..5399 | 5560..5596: 0.5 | 16.8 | 16.6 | 16.7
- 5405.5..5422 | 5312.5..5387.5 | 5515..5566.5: 0.4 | 16.6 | 16.2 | 16.7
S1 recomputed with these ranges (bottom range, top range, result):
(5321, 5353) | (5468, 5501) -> 1.03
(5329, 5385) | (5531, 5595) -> 1.01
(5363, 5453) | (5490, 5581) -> 1.01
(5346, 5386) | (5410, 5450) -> 0.98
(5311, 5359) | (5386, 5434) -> 0.99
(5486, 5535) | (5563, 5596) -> 1.02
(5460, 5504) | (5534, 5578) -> 1.03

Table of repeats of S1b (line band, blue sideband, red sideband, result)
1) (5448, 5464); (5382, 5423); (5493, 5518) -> -0.7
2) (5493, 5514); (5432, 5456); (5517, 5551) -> 0.7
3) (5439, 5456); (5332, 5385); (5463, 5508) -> -0.3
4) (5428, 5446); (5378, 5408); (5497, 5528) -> -0.5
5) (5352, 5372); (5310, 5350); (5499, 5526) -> -1.0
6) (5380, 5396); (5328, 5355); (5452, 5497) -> -0.1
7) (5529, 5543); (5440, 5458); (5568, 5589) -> 0.3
